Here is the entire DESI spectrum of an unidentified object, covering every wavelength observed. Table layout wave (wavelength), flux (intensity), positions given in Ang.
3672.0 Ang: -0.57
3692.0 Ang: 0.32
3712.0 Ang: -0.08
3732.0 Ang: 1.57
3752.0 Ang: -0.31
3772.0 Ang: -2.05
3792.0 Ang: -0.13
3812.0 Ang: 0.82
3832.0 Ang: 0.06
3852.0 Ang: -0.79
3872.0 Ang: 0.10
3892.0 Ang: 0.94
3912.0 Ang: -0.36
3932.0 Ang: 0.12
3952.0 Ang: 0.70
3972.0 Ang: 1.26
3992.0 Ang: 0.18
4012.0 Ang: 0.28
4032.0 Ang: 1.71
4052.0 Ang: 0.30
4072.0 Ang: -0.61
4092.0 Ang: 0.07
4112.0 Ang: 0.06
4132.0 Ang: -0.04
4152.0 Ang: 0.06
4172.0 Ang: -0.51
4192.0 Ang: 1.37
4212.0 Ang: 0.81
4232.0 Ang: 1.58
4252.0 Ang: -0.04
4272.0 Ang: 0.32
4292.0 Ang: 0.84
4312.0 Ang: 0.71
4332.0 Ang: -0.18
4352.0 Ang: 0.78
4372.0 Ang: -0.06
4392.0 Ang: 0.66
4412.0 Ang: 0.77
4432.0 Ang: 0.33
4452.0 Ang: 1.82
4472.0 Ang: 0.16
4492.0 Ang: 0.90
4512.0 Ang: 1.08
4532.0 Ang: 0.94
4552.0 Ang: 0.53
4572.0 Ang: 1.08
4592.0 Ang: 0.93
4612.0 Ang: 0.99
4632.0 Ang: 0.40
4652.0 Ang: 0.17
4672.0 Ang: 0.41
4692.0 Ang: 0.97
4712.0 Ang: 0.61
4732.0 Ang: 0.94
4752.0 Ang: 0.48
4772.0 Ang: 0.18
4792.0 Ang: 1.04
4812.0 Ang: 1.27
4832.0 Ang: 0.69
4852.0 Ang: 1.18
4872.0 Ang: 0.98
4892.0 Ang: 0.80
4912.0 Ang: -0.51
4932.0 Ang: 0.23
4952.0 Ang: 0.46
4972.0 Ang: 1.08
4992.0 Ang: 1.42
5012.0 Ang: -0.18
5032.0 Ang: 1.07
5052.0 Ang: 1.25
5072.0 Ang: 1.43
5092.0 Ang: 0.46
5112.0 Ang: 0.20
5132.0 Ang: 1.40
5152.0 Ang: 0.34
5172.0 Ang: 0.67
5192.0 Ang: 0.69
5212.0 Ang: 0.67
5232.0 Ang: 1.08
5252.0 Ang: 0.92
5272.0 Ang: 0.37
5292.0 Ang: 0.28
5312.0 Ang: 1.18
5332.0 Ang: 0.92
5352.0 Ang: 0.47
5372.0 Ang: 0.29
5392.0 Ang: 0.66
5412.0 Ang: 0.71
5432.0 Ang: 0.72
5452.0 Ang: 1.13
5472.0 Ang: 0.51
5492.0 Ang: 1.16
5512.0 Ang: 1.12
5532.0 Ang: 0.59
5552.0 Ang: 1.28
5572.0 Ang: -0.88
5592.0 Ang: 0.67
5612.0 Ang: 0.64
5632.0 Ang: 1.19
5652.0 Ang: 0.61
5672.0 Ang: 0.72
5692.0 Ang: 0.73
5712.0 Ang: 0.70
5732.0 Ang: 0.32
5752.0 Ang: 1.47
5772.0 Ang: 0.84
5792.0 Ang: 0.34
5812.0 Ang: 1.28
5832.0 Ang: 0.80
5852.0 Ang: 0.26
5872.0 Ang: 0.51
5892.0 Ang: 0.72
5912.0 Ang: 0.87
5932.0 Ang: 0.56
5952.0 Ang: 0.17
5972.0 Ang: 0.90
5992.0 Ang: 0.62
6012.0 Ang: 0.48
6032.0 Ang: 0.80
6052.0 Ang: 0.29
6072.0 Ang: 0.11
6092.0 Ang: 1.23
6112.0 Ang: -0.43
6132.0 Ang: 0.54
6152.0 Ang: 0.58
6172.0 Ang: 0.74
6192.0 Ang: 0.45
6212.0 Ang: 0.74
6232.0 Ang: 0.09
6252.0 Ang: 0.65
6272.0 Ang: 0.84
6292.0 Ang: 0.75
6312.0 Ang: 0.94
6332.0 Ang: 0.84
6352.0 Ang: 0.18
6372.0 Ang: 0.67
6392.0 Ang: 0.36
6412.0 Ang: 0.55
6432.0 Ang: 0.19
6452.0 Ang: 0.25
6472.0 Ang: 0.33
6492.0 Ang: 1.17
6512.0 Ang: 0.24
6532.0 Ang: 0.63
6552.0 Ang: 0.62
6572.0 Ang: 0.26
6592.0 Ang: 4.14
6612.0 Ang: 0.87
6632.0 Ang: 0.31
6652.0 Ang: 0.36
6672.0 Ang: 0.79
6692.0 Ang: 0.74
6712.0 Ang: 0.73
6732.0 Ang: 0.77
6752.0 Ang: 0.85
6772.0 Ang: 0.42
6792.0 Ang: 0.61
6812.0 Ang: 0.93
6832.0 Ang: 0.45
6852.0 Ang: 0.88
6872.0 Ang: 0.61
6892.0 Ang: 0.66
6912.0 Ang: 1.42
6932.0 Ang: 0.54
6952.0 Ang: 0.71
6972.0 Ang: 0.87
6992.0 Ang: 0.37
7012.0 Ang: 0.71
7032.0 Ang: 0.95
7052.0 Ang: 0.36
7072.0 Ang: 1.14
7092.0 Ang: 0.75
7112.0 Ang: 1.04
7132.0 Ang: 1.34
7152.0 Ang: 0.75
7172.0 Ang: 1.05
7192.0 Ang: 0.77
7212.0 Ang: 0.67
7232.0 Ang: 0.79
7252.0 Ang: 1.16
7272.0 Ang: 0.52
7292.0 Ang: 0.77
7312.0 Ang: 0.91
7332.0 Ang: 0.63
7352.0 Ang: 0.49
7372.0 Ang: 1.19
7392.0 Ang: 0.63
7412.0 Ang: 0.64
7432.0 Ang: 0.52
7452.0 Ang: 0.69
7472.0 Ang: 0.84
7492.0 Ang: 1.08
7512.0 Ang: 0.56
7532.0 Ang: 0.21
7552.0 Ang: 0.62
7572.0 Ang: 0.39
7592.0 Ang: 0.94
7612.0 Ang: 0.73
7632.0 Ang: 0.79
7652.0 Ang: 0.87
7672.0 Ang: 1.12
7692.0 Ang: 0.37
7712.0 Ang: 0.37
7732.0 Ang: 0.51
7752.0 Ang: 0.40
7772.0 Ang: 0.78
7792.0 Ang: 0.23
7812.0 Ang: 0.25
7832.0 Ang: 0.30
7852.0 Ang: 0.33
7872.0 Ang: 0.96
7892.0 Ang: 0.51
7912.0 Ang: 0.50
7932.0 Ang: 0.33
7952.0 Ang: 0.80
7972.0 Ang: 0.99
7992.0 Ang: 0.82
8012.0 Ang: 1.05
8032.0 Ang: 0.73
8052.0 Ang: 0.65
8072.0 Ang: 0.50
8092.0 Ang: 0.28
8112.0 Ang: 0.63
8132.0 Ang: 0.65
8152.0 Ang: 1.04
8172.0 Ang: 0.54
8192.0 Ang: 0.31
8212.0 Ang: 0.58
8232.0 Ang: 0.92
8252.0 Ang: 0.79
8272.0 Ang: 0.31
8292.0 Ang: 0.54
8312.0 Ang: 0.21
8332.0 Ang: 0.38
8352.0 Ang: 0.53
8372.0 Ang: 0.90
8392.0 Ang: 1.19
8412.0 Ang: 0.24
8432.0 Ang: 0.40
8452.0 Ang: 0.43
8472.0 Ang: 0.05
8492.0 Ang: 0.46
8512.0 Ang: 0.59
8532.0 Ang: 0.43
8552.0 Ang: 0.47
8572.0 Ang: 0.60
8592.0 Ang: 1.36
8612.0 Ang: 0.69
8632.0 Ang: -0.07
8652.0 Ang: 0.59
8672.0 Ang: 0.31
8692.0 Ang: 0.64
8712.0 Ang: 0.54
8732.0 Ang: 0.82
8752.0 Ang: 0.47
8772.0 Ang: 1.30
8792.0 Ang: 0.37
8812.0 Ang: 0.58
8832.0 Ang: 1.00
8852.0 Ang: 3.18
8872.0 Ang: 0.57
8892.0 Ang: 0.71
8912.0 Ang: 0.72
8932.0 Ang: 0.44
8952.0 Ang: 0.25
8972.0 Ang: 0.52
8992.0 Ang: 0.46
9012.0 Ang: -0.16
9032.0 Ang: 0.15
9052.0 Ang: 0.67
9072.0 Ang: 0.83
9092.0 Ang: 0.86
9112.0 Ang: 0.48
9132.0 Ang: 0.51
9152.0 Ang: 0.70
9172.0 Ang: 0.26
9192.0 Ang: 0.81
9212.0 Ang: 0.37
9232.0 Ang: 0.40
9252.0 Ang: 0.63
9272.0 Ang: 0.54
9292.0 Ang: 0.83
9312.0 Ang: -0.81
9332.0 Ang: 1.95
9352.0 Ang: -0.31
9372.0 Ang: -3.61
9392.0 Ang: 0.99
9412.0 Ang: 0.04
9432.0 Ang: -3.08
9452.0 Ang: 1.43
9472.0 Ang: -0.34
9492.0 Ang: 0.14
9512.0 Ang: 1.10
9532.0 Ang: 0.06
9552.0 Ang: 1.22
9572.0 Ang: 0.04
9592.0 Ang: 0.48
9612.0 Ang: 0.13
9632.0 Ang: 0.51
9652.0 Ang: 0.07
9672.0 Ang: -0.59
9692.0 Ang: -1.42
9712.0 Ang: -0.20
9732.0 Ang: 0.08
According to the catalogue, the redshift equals 0.769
